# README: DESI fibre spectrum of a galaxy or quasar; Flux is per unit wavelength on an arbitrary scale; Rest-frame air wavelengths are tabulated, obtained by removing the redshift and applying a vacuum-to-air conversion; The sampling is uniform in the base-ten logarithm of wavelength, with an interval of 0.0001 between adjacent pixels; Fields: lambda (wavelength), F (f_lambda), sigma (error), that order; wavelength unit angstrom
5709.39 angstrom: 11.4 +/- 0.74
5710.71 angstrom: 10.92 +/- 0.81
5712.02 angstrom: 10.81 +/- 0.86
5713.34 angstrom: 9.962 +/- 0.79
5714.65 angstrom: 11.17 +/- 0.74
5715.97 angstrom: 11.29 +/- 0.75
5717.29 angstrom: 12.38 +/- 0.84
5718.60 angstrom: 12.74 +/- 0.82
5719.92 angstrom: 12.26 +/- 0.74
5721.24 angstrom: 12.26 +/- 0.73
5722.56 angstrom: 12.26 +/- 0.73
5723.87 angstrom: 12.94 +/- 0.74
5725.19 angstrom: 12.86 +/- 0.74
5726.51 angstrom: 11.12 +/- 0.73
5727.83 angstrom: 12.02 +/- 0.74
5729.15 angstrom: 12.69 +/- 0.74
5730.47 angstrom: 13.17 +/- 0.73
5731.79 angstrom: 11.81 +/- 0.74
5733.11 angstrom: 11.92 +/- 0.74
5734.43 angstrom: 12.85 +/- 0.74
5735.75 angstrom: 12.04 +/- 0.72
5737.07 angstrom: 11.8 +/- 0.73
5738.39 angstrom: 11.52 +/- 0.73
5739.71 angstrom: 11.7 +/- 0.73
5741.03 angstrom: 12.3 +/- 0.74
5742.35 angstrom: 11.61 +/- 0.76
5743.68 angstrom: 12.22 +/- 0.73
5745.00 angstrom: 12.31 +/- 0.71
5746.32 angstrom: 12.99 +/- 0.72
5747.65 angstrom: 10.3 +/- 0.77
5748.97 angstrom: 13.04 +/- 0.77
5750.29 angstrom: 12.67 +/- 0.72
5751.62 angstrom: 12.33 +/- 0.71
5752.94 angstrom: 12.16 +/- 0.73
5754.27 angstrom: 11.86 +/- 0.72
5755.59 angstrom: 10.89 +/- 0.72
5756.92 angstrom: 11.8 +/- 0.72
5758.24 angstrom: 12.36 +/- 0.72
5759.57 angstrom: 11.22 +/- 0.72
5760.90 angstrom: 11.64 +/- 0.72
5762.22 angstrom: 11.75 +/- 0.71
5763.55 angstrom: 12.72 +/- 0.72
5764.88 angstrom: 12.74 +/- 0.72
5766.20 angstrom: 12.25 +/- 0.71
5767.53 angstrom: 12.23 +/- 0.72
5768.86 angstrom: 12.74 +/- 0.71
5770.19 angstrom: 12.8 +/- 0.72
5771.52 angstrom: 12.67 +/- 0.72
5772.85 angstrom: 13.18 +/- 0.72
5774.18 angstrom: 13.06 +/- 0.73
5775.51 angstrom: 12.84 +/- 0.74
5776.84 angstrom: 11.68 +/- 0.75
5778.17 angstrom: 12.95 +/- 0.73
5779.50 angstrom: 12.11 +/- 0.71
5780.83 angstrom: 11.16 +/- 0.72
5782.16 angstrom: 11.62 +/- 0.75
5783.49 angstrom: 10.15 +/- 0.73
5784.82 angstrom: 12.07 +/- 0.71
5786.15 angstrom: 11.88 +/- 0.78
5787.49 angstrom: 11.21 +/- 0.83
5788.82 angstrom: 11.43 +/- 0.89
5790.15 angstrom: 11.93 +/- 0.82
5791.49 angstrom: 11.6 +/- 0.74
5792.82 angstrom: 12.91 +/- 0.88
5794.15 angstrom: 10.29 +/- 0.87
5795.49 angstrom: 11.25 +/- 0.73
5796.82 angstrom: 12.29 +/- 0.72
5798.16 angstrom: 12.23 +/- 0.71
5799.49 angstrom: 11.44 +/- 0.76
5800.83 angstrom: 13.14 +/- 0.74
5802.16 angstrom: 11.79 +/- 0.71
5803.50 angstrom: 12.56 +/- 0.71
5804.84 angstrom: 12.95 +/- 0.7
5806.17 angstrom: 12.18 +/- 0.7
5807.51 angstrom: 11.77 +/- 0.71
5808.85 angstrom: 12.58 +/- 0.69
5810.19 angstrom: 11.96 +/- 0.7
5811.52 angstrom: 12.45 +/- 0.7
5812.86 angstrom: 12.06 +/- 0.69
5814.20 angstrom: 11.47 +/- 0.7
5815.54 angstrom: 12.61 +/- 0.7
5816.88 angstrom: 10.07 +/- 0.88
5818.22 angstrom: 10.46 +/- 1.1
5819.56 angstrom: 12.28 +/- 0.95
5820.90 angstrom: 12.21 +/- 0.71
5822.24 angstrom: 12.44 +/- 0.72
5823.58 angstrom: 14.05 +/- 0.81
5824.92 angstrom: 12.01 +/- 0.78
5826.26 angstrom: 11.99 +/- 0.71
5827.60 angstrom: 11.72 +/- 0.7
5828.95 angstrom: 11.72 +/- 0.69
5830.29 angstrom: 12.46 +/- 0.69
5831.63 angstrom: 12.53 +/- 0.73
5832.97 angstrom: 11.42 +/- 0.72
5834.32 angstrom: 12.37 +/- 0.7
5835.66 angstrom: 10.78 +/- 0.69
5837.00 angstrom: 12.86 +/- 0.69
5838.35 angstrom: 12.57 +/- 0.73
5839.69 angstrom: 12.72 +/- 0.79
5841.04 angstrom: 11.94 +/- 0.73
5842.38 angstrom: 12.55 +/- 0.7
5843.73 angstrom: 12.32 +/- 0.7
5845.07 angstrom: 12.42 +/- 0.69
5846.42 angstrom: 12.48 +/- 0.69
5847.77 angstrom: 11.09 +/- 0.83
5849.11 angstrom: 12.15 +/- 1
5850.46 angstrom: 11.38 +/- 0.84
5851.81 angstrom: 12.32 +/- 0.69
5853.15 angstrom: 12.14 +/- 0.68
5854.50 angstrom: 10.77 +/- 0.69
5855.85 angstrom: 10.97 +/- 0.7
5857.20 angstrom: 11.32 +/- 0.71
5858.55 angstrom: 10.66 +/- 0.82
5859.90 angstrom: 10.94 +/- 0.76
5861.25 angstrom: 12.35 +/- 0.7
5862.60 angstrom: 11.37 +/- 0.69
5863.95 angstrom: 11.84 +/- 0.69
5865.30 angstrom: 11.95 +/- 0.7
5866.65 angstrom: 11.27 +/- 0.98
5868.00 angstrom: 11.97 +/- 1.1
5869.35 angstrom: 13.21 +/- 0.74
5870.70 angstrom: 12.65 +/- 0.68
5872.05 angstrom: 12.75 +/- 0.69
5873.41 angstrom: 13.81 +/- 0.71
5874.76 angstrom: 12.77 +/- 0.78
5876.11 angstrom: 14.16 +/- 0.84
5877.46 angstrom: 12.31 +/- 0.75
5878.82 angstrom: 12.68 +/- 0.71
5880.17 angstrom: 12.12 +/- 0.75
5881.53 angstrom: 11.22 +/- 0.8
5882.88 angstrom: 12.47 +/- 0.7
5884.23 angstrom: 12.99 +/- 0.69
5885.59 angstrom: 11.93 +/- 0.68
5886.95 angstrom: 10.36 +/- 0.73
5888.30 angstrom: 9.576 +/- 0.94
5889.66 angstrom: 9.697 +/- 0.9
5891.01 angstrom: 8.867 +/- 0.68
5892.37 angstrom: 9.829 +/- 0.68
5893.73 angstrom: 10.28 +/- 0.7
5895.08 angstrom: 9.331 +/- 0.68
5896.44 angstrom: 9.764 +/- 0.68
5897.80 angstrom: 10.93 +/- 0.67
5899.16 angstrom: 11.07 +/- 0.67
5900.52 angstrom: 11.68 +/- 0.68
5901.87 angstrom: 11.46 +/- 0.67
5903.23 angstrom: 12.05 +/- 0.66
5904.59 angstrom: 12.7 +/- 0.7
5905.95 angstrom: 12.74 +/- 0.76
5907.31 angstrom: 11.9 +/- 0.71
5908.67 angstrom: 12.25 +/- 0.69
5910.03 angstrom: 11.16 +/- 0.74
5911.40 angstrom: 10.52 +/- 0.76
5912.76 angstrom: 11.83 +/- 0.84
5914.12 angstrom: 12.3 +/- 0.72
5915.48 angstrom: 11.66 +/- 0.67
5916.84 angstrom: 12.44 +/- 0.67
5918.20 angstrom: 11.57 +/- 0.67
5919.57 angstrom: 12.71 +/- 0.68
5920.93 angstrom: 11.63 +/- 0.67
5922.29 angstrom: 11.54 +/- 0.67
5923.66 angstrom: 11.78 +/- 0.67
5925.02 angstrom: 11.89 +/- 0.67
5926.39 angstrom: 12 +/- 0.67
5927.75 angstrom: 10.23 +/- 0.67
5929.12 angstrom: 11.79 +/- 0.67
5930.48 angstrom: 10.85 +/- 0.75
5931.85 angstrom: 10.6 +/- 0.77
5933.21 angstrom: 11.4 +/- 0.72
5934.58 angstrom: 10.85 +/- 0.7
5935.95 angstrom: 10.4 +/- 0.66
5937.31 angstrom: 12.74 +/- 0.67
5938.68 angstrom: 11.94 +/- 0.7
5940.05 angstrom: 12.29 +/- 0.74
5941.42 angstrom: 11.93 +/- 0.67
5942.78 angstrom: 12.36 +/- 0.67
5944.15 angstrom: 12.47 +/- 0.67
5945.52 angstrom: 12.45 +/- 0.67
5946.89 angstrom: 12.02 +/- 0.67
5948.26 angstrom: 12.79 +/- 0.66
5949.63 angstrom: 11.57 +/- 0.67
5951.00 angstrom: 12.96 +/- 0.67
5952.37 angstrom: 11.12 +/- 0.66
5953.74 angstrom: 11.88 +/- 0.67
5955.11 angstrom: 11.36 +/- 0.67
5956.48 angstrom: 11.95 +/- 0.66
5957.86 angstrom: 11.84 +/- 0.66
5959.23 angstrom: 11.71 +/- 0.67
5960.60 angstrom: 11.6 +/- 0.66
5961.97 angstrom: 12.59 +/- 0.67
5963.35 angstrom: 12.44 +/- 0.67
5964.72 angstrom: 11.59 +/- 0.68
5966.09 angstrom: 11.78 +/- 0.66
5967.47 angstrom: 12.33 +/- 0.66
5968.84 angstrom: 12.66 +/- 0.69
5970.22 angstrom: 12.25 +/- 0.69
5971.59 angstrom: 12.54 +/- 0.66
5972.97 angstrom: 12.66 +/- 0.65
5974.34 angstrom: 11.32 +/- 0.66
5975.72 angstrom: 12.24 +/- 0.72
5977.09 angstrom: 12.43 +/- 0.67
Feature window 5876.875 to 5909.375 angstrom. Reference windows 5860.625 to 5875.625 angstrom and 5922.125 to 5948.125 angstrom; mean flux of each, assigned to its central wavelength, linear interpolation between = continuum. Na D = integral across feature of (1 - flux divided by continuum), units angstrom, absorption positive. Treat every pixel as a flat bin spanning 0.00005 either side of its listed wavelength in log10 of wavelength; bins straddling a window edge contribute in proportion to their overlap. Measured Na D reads 2.32 angstrom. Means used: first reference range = 12.4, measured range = 11.3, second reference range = 11.7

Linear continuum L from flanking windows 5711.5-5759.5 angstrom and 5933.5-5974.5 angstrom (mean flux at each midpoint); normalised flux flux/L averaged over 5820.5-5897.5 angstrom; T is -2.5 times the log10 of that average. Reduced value 0.02 mag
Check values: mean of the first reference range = 12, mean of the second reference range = 12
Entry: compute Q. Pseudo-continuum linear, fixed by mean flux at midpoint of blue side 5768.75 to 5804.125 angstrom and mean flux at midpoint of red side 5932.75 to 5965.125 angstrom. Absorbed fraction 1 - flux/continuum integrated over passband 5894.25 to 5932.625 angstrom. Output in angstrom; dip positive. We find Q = 1.4 angstrom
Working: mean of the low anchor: 12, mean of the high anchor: 11.9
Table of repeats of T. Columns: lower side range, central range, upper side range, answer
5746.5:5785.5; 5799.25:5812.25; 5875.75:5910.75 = -0.039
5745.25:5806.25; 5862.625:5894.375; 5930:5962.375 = 0.014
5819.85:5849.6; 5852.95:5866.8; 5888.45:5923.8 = 0.046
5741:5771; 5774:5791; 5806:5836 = 0.023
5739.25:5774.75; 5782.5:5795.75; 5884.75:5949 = 0.052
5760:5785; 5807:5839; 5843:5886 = 0.010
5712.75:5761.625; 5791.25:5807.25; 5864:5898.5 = -0.022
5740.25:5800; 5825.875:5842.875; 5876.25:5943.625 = -0.033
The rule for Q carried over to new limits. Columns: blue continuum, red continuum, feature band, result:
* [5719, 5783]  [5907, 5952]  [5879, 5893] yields 1.1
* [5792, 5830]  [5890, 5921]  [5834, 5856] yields -0.4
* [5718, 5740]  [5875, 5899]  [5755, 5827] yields -1.5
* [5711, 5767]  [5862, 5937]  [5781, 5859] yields -0.8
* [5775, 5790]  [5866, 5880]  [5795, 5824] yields -0.1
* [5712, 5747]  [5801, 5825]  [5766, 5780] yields -0.6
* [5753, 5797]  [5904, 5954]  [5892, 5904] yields 1.1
